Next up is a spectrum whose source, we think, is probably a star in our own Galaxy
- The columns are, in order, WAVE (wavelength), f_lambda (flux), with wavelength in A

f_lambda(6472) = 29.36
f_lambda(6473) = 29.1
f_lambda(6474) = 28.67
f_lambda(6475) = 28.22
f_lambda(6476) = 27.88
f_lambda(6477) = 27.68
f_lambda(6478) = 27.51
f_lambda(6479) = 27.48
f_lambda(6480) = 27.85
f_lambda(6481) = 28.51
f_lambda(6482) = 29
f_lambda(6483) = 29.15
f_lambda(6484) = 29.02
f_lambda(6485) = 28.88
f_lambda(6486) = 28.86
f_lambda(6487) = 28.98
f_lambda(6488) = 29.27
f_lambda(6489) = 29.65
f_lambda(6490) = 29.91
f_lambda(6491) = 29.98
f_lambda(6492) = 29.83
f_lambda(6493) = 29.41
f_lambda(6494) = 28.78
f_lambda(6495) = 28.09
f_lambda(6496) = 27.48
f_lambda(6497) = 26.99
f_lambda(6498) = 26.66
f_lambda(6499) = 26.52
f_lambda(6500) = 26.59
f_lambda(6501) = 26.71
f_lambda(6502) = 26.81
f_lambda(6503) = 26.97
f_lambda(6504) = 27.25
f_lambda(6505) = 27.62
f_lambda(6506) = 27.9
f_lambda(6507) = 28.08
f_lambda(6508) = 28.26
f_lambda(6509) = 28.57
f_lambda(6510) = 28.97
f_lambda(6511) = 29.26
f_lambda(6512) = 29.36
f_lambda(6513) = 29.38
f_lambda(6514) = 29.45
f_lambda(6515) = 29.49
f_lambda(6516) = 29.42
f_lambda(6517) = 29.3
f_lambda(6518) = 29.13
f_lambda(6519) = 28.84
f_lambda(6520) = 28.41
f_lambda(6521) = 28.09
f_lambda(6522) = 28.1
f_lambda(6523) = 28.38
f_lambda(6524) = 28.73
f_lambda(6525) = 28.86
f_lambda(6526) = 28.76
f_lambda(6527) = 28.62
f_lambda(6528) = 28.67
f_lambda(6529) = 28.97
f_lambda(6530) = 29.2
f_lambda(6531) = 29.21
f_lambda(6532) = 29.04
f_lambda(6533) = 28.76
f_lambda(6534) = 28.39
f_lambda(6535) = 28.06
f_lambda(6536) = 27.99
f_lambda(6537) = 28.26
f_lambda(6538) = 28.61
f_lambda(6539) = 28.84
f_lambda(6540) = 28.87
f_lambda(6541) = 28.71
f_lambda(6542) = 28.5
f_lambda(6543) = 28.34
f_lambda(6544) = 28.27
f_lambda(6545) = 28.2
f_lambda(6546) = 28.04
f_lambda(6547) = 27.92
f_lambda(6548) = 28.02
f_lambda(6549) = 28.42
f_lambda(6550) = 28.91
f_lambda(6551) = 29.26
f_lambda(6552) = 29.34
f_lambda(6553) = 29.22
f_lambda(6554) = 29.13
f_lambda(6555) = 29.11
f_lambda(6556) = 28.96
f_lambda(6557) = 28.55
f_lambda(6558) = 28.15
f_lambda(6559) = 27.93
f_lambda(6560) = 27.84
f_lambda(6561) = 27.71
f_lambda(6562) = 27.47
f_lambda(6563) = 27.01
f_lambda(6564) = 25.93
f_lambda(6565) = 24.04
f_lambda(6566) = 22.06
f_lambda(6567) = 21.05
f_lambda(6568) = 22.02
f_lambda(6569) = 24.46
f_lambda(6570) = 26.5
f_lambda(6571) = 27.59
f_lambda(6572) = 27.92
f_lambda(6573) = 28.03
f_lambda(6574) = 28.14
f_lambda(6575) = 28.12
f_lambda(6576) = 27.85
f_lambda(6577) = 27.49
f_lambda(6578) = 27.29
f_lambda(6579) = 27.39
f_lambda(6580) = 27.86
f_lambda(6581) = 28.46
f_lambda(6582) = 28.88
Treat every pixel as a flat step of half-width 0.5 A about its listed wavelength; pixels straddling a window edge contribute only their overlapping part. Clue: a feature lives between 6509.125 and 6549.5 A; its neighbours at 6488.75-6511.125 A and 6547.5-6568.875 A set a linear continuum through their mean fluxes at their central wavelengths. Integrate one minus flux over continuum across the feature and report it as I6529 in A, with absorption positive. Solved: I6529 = -1.6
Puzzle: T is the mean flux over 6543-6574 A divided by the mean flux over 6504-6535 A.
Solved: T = 0.9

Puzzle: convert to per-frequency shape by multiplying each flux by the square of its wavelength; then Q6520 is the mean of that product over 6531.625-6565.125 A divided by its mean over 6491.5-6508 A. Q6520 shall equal 1.0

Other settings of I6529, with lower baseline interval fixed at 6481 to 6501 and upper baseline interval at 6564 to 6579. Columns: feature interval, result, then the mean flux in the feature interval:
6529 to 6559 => -2.01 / 28.6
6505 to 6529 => -0.93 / 28.8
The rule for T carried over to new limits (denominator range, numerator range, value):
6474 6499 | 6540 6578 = 0.96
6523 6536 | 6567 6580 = 0.93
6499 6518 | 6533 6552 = 1.01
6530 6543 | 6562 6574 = 0.89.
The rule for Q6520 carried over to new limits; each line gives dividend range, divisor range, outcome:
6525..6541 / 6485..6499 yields 1.01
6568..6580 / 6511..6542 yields 0.96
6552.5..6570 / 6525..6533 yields 0.93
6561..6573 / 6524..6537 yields 0.89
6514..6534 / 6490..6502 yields 1.04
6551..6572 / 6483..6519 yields 0.96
